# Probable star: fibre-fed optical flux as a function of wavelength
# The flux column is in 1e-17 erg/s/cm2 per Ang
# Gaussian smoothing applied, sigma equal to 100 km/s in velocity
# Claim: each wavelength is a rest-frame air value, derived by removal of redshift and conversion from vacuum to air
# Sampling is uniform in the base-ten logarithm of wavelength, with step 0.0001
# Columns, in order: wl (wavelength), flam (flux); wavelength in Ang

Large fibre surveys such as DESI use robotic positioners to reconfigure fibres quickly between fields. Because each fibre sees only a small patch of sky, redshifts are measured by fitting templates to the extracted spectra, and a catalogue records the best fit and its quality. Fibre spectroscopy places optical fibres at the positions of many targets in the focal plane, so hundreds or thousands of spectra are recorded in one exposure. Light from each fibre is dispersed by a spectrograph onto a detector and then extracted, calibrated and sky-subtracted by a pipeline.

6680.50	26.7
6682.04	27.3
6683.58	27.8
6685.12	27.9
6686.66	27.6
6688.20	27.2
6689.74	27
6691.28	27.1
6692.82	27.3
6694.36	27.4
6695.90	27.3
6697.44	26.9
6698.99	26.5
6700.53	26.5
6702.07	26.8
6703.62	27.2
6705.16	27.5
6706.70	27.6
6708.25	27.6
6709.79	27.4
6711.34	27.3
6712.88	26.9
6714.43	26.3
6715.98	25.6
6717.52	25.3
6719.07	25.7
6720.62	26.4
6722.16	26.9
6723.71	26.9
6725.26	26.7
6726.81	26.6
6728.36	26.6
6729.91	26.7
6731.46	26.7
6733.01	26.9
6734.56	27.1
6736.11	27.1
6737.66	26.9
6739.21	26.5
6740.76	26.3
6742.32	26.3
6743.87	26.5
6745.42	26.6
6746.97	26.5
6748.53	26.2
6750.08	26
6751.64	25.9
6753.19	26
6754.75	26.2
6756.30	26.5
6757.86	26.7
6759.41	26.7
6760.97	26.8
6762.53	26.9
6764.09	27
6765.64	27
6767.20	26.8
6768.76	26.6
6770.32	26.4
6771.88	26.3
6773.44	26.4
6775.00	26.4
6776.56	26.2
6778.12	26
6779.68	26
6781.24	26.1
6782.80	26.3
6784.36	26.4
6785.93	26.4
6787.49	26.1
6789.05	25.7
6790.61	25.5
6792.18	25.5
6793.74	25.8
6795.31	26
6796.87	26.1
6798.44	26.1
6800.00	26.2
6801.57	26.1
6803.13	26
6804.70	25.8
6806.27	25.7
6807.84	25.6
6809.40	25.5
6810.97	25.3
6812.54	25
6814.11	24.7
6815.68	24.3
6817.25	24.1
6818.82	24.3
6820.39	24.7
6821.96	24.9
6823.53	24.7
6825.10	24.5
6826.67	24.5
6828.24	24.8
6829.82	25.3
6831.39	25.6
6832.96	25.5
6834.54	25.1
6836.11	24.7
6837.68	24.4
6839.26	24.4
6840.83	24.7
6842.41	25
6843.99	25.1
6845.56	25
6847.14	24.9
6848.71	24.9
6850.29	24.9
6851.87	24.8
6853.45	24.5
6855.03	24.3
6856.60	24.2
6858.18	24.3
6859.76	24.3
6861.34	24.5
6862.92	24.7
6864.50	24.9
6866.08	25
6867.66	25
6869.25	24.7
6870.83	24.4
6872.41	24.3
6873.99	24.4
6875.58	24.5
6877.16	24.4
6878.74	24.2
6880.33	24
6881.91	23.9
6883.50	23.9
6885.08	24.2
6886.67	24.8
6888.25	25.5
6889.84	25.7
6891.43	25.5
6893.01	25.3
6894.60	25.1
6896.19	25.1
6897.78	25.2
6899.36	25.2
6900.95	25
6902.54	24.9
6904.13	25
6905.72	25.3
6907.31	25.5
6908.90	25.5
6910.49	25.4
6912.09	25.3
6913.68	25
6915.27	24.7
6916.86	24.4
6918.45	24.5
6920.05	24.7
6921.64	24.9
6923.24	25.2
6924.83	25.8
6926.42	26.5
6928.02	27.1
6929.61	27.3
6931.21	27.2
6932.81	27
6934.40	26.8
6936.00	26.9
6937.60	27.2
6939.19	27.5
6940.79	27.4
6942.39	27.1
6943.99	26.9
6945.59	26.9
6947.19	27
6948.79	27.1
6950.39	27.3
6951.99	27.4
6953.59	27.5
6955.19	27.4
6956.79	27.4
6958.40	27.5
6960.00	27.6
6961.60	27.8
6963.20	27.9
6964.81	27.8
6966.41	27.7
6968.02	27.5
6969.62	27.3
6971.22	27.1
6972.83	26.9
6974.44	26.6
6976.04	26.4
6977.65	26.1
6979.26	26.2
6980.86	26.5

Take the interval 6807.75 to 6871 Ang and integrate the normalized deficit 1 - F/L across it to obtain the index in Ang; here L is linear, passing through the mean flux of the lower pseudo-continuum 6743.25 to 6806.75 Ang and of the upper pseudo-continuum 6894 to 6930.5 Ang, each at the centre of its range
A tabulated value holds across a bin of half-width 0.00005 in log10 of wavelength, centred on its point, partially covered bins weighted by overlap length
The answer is 2.6 Ang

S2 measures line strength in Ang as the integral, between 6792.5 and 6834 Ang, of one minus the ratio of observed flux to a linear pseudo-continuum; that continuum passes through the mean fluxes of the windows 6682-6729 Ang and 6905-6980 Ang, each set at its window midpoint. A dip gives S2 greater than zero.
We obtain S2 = 2.33 Ang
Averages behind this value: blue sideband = 26.9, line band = 25.3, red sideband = 26.6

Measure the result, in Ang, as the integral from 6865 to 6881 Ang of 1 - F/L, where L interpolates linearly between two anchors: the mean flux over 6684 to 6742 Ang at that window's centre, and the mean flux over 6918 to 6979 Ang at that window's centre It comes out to 1.4 Ang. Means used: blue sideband 26.9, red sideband 26.9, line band 24.5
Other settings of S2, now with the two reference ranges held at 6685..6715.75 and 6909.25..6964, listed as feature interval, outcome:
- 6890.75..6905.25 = 0.8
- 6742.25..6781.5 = 0.8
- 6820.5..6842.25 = 1.6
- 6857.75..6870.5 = 1.0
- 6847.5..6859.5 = 1.0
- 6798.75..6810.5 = 0.5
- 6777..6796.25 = 0.7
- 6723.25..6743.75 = 0.3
